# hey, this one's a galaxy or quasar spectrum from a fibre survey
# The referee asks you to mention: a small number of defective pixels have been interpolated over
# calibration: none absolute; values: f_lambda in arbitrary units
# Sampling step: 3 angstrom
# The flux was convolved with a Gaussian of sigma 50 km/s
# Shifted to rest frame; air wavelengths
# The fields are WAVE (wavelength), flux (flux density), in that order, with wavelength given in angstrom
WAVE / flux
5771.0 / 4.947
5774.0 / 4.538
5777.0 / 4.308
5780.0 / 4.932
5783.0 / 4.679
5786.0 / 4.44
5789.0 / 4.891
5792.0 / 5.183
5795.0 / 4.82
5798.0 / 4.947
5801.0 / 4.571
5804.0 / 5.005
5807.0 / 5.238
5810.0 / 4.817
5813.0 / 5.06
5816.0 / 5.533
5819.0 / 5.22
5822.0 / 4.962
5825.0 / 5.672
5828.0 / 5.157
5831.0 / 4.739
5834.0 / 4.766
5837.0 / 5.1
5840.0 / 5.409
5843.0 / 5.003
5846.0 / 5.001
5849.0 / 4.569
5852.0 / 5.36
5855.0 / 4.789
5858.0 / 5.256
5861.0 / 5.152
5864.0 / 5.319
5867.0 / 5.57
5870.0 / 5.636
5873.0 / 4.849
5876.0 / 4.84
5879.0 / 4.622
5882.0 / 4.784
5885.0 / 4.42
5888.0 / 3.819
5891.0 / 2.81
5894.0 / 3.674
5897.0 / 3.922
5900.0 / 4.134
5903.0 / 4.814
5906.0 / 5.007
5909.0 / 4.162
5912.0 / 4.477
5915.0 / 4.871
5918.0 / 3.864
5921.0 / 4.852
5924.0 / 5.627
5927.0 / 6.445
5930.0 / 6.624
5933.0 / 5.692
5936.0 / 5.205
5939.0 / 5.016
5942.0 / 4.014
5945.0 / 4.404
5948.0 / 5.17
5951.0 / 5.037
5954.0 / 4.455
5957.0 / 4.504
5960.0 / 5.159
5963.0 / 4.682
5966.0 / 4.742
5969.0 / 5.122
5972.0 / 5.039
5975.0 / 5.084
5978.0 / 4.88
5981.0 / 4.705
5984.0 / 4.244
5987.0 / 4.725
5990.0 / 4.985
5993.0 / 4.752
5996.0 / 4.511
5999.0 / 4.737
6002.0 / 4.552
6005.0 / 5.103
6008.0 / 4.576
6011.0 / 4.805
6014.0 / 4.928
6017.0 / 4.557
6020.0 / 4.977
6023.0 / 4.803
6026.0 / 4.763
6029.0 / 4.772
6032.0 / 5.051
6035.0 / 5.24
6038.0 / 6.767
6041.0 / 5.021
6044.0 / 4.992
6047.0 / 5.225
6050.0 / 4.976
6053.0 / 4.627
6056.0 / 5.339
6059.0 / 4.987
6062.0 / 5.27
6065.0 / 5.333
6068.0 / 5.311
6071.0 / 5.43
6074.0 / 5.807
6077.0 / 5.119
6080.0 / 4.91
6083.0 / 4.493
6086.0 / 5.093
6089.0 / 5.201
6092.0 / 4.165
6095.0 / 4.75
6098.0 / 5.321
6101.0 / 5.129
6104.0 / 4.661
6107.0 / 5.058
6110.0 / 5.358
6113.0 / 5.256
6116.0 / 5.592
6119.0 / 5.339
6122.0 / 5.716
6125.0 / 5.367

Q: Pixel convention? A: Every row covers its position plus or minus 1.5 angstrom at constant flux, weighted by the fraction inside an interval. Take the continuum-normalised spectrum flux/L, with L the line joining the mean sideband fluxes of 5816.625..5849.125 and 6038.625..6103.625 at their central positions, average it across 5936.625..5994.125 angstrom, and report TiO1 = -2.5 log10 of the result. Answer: 0.067 mag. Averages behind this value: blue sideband 5.09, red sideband 5.09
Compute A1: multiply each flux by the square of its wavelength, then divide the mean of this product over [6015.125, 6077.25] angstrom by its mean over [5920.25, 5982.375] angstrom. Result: 1.1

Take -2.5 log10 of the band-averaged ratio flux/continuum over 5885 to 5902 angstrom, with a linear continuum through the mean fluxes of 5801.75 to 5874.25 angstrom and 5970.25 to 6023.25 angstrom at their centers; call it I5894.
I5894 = 0.31 mag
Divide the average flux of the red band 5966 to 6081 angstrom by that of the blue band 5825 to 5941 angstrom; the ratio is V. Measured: 1.02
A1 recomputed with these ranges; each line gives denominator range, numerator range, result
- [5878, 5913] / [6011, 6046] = 1.26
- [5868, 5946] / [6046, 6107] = 1.13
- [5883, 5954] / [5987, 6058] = 1.09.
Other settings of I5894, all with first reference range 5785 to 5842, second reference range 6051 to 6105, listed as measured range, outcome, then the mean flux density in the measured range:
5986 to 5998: 0.07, 4.74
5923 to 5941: -0.14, 5.72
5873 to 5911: 0.18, 4.28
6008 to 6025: 0.06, 4.79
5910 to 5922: 0.13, 4.49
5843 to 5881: -0.01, 5.07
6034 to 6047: -0.09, 5.48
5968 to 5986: 0.05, 4.83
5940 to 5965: 0.08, 4.69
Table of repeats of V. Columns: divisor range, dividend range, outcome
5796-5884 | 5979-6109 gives 0.98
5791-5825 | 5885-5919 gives 0.82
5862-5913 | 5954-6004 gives 1.05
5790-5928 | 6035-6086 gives 1.07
